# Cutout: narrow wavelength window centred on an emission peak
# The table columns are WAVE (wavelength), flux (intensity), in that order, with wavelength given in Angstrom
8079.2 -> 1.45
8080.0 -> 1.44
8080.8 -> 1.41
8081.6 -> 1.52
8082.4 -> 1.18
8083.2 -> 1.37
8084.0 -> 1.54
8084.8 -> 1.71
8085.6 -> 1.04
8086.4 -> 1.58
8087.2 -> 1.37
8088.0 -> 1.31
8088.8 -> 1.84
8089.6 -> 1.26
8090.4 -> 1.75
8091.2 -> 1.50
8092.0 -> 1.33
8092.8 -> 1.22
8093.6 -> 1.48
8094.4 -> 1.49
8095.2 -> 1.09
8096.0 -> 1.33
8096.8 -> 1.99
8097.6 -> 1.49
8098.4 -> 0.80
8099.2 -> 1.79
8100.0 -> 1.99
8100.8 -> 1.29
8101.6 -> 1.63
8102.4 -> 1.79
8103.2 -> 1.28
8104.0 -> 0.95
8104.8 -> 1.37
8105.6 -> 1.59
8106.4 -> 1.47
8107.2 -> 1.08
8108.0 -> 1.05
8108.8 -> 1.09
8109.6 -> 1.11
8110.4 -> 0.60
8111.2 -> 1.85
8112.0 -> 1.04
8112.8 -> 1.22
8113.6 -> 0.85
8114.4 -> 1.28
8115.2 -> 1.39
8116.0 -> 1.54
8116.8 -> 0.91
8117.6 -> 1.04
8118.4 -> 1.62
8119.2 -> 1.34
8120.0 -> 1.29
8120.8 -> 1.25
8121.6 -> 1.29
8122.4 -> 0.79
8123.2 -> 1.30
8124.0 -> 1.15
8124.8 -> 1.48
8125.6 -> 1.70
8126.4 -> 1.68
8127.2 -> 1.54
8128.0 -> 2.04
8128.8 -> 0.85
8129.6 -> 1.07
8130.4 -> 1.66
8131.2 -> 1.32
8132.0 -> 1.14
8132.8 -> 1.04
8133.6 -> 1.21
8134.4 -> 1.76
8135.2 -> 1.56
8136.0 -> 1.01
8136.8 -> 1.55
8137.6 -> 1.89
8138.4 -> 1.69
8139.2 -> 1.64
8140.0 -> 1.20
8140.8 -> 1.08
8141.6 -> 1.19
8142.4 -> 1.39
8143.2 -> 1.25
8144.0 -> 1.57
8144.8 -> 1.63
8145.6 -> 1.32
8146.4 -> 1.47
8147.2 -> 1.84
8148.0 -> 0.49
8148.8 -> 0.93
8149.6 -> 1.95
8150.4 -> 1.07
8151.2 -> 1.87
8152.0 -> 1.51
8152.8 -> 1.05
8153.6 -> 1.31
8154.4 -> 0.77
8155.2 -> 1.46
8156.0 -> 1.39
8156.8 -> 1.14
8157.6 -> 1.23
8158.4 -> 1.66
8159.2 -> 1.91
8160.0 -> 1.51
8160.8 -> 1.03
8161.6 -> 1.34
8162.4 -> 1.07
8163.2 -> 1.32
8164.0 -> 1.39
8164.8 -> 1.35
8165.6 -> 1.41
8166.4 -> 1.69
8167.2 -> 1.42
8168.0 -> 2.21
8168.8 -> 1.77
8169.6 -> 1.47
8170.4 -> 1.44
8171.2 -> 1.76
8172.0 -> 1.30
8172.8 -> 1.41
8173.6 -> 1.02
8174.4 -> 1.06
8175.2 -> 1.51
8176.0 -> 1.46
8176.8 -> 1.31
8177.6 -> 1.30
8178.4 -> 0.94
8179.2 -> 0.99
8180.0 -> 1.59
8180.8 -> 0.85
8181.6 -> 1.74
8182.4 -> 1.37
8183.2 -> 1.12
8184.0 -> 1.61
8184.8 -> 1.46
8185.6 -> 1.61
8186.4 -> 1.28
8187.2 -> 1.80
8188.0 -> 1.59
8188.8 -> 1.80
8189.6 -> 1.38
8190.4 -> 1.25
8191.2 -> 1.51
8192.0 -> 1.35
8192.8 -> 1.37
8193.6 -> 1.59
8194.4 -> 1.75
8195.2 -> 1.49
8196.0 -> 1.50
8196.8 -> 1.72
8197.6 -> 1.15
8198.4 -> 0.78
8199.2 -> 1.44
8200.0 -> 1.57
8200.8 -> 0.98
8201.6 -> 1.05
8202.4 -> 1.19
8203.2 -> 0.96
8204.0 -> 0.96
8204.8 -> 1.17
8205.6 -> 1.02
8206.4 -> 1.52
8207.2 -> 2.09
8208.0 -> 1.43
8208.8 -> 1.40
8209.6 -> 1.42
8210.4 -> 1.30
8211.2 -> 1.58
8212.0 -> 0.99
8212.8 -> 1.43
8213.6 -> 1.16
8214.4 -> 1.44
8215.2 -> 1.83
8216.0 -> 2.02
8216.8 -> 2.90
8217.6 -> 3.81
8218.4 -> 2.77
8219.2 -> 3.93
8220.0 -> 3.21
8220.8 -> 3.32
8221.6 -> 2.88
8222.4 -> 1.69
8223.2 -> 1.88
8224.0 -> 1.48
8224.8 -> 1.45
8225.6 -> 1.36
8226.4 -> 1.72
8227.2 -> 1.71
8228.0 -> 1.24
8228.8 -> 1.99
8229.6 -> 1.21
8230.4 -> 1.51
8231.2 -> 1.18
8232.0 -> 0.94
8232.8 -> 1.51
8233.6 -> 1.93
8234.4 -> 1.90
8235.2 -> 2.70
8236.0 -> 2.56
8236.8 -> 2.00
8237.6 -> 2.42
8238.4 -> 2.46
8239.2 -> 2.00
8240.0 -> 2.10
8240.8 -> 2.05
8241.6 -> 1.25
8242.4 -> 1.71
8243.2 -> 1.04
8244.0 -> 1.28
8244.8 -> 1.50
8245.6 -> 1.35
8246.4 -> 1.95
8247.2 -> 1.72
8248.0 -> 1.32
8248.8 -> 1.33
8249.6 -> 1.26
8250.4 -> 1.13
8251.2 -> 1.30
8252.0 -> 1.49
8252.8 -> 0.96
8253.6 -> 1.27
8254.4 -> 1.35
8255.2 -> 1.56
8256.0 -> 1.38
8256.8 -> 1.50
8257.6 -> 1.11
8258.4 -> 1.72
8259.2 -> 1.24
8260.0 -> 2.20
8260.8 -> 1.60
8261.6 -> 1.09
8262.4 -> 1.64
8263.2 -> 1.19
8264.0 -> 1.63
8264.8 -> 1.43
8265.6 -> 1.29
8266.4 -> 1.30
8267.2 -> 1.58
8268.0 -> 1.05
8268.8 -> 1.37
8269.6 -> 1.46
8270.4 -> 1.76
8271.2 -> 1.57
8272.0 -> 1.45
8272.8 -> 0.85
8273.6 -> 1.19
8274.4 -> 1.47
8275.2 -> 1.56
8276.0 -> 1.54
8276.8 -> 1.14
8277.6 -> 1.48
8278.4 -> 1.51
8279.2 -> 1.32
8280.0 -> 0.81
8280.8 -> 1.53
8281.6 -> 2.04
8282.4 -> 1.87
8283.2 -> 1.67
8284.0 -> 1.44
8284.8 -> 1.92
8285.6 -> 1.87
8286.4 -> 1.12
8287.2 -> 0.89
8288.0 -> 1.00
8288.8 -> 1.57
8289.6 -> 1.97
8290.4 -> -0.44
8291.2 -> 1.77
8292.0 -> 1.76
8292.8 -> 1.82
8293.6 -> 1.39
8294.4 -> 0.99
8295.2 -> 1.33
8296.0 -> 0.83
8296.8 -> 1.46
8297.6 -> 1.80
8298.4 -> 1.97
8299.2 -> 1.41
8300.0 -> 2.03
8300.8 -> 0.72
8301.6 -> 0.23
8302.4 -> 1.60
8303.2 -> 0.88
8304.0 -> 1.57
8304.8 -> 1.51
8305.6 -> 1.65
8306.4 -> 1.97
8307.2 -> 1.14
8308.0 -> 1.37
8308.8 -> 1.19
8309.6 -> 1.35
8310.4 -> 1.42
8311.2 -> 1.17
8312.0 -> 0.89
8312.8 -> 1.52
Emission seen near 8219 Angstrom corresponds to [S II]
